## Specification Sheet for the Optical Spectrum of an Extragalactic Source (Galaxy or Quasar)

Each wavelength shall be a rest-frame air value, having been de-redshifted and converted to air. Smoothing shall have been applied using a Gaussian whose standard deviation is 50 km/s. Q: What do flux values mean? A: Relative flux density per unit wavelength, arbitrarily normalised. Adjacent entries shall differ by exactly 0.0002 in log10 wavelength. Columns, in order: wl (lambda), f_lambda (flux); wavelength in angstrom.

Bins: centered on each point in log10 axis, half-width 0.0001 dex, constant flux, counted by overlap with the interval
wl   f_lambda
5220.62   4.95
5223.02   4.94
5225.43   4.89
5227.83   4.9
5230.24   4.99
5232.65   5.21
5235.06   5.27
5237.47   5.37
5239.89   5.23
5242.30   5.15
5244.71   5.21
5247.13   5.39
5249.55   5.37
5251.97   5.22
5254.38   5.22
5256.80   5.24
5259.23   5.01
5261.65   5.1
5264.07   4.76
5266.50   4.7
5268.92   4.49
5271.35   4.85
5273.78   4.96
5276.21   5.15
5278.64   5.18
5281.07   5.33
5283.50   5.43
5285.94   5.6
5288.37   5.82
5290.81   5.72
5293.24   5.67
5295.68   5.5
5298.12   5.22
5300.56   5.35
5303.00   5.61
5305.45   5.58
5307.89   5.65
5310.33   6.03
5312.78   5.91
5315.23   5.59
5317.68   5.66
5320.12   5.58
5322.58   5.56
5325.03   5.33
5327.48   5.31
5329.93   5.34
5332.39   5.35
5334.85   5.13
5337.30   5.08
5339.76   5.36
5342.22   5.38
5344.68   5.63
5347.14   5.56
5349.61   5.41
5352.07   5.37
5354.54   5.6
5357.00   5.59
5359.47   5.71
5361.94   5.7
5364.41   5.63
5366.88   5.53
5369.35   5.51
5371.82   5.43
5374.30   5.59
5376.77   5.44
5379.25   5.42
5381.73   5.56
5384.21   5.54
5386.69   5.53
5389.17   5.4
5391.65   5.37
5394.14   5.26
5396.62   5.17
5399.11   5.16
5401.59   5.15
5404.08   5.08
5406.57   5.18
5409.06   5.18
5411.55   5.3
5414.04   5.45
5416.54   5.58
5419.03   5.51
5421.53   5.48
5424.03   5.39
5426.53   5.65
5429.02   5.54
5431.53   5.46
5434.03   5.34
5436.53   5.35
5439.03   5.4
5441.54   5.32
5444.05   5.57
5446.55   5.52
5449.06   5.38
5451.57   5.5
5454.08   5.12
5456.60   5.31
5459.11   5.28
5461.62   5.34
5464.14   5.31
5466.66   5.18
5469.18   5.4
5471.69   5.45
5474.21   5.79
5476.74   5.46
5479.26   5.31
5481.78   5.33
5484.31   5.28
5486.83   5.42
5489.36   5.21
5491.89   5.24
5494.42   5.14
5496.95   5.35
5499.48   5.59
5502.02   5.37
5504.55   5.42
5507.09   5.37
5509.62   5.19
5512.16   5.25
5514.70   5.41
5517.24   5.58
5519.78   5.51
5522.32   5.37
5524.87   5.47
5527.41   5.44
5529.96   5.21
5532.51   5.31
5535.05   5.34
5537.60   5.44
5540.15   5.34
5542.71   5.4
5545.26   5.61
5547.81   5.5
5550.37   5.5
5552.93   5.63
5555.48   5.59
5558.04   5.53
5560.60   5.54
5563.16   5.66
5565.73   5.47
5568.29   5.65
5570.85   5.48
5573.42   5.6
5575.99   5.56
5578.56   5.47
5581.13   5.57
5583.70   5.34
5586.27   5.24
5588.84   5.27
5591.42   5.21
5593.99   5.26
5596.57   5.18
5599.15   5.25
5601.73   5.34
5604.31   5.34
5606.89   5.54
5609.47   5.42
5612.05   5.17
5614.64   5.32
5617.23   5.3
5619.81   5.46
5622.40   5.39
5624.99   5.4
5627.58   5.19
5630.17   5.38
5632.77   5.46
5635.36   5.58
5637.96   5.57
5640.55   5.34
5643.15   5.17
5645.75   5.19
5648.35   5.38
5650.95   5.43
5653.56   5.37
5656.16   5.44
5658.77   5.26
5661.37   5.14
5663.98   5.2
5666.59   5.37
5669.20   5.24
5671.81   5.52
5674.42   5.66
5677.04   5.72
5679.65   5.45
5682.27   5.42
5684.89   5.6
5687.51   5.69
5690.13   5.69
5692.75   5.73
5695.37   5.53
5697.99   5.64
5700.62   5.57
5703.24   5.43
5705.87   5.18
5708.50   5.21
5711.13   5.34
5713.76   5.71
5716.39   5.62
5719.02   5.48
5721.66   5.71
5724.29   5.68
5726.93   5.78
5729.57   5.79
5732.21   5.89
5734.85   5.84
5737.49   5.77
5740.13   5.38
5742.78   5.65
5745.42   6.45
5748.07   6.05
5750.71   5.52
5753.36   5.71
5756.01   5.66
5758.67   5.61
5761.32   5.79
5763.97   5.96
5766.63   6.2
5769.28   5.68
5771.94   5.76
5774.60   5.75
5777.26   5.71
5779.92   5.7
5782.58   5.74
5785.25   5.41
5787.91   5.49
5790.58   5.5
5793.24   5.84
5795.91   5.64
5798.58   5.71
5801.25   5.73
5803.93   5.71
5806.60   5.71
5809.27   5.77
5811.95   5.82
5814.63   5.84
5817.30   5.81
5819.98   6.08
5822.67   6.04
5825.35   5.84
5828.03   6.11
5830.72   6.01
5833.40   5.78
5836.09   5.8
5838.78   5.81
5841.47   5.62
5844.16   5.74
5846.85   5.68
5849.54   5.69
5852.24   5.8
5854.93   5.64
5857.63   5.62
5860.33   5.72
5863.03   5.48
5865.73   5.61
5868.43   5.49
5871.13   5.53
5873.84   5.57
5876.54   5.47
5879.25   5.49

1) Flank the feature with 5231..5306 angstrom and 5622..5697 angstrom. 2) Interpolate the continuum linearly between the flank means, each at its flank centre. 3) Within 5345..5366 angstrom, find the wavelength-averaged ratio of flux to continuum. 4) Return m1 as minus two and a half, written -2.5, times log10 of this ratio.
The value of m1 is -0.06 mag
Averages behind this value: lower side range 5.25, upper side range 5.43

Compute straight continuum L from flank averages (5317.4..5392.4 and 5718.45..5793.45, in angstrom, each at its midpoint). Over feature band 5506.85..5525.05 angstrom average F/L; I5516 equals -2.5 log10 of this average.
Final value 0.04 mag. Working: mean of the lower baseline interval 5.47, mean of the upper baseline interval 5.74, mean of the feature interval 5.39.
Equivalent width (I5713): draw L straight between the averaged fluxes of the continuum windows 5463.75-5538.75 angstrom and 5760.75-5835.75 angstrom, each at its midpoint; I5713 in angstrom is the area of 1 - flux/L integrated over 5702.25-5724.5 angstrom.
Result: 0.8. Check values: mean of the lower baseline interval 5.37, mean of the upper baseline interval 5.79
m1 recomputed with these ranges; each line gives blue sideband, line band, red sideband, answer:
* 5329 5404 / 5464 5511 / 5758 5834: 0.03 mag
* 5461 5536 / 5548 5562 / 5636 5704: -0.03 mag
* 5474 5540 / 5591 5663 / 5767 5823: 0.04 mag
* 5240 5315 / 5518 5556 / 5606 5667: -0.02 mag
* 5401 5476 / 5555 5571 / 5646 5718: -0.03 mag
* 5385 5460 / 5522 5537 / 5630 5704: 0.01 mag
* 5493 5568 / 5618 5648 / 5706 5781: 0.04 mag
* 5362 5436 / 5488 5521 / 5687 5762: 0.03 mag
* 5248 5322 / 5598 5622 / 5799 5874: 0.05 mag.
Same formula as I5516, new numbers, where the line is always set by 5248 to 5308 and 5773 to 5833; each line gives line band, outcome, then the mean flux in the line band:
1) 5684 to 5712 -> 0.03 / 5.51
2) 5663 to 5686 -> 0.04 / 5.47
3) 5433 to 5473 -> 0.01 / 5.36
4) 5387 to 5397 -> 0.01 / 5.33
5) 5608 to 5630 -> 0.05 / 5.34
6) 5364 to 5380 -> -0.03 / 5.5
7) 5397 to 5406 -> 0.05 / 5.14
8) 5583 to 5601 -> 0.06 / 5.25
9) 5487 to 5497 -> 0.05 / 5.24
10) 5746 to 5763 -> -0.01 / 5.76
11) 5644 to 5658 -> 0.05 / 5.35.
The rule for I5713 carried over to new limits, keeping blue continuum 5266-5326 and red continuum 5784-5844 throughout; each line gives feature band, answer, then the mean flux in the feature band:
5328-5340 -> 0.5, 5.25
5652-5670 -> 1.2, 5.29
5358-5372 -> -0.3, 5.6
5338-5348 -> 0.0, 5.46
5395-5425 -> 1.1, 5.3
